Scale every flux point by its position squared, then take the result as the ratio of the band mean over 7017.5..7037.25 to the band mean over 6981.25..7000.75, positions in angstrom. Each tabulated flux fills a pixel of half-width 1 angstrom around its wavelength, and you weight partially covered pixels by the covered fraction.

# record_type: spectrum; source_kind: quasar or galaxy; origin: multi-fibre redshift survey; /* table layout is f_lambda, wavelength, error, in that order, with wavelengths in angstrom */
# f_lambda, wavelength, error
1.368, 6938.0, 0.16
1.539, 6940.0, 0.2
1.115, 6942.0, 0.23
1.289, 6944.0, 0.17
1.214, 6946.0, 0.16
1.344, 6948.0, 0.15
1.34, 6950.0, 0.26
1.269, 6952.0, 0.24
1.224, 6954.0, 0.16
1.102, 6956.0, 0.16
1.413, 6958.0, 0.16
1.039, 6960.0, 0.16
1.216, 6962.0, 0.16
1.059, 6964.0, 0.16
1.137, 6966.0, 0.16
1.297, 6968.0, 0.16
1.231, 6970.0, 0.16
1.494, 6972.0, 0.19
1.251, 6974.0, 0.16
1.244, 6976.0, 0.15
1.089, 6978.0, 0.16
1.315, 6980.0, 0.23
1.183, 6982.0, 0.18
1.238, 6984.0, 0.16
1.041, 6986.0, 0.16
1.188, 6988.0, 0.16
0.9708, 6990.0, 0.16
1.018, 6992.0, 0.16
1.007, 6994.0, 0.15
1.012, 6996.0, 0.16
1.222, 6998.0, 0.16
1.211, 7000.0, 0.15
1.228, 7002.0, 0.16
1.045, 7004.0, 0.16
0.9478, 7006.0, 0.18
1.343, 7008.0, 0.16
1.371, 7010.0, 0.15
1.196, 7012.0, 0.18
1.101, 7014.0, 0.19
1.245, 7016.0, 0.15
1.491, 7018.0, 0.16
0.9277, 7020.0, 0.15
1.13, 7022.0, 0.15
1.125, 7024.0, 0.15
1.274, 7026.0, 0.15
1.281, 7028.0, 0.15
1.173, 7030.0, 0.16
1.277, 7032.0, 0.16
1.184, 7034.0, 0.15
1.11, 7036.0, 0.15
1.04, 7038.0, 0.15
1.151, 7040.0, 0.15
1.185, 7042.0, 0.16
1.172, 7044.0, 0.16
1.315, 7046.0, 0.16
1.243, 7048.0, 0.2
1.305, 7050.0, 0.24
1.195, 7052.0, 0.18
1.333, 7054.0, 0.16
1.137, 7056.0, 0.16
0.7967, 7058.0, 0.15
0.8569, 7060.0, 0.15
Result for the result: 1.08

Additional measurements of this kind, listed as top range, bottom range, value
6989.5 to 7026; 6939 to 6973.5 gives 0.93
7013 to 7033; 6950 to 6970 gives 1.02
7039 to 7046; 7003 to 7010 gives 1.05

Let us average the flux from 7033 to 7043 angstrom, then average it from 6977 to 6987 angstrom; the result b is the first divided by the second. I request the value 1.0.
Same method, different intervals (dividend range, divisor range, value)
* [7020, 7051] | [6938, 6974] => 0.95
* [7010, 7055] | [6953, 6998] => 1.03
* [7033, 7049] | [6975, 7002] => 1.03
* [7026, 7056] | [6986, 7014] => 1.07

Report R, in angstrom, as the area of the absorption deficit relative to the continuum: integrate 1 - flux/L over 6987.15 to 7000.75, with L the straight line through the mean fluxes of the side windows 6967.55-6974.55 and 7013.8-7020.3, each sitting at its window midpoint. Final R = 2.0 angstrom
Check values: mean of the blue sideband 1.32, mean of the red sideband 1.23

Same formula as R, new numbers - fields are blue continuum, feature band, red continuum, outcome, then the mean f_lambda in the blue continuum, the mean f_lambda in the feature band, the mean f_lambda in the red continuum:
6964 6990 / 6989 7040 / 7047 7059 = 1.4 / 1.21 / 1.16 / 1.17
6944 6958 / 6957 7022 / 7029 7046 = 2.3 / 1.26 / 1.18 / 1.17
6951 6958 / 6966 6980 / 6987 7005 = -1.1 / 1.23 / 1.26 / 1.1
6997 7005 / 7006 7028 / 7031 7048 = -0.6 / 1.18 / 1.21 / 1.18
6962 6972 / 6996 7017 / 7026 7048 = 0.4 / 1.22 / 1.18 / 1.2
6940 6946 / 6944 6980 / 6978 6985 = 0.1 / 1.26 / 1.24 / 1.22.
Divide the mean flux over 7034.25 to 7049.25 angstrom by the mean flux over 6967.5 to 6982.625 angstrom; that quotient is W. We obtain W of 0.93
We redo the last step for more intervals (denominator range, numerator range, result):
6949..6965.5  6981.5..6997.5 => 0.90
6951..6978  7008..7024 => 0.99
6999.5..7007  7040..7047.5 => 1.10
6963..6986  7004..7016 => 0.97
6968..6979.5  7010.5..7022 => 0.94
